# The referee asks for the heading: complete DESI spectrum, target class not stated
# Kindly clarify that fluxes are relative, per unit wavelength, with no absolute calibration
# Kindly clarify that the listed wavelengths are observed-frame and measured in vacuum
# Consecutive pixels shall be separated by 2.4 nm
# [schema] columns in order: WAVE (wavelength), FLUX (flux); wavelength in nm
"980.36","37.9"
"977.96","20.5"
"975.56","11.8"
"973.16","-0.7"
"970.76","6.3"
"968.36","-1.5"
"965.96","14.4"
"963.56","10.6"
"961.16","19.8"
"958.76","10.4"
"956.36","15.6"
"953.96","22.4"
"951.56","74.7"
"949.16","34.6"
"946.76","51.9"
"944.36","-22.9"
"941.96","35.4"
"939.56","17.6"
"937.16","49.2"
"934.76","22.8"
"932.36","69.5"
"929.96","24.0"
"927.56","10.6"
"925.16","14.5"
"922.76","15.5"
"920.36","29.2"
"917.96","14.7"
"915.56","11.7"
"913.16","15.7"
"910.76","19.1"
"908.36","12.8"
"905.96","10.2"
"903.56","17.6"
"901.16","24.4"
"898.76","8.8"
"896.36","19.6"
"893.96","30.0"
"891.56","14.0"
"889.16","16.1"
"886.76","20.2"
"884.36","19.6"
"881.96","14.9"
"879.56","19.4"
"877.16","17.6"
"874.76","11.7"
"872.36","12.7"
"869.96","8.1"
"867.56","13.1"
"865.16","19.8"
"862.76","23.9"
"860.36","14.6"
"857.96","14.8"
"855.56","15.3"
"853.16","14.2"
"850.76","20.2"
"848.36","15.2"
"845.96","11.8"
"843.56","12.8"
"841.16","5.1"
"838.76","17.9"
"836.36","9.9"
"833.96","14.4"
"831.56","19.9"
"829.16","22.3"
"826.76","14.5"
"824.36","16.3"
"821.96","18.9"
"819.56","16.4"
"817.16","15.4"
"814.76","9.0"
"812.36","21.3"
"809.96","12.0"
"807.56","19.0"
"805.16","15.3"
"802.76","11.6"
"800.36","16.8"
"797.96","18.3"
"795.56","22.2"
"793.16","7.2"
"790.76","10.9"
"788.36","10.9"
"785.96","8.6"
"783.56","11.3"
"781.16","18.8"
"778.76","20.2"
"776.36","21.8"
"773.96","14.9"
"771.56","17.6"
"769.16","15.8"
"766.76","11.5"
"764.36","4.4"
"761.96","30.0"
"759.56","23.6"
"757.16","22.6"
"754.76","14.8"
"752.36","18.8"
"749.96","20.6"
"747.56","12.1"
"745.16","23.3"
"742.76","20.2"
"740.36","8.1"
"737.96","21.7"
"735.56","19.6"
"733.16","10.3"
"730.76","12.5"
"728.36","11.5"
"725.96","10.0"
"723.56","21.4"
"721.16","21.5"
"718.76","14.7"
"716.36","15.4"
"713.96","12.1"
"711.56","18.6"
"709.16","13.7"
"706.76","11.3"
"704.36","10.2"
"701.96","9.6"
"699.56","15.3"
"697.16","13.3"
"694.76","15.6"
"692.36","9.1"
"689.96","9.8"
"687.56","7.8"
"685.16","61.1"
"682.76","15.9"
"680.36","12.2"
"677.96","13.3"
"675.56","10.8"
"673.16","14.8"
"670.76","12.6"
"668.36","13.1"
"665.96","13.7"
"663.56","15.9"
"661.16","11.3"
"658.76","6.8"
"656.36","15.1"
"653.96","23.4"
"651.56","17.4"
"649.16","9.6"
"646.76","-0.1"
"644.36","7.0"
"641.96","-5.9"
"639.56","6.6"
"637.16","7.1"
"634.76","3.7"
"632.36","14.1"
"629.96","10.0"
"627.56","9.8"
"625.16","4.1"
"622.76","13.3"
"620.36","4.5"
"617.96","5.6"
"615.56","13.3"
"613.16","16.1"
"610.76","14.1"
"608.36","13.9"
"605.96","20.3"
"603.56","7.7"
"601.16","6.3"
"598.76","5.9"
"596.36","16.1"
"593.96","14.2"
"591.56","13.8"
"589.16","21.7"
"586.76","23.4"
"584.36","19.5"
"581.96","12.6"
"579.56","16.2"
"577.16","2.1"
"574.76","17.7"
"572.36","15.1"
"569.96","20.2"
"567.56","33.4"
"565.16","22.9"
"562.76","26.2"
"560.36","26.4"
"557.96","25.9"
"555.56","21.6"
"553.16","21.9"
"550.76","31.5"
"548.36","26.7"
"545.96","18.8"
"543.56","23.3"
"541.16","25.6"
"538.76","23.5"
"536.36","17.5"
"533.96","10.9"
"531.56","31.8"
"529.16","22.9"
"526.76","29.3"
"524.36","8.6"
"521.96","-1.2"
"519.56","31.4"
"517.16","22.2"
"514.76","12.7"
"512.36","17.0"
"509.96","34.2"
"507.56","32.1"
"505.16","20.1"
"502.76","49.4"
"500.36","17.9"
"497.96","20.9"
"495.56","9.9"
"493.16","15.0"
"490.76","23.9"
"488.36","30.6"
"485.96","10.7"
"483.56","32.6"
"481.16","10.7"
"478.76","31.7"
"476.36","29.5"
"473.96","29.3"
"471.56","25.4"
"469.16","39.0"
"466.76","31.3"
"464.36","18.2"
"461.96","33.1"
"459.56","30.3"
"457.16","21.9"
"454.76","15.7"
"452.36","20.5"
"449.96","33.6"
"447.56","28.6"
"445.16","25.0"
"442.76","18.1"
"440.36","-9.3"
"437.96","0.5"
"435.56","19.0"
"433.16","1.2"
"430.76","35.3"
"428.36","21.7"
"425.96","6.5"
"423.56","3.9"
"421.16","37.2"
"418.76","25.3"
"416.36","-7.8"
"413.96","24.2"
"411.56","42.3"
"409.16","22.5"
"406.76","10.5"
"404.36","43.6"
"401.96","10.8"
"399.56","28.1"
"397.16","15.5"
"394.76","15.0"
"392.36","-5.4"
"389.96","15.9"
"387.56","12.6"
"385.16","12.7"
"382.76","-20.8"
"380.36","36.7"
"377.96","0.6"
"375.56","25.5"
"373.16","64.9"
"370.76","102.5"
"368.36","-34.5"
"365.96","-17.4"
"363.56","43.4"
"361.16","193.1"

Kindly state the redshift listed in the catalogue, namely 0.84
